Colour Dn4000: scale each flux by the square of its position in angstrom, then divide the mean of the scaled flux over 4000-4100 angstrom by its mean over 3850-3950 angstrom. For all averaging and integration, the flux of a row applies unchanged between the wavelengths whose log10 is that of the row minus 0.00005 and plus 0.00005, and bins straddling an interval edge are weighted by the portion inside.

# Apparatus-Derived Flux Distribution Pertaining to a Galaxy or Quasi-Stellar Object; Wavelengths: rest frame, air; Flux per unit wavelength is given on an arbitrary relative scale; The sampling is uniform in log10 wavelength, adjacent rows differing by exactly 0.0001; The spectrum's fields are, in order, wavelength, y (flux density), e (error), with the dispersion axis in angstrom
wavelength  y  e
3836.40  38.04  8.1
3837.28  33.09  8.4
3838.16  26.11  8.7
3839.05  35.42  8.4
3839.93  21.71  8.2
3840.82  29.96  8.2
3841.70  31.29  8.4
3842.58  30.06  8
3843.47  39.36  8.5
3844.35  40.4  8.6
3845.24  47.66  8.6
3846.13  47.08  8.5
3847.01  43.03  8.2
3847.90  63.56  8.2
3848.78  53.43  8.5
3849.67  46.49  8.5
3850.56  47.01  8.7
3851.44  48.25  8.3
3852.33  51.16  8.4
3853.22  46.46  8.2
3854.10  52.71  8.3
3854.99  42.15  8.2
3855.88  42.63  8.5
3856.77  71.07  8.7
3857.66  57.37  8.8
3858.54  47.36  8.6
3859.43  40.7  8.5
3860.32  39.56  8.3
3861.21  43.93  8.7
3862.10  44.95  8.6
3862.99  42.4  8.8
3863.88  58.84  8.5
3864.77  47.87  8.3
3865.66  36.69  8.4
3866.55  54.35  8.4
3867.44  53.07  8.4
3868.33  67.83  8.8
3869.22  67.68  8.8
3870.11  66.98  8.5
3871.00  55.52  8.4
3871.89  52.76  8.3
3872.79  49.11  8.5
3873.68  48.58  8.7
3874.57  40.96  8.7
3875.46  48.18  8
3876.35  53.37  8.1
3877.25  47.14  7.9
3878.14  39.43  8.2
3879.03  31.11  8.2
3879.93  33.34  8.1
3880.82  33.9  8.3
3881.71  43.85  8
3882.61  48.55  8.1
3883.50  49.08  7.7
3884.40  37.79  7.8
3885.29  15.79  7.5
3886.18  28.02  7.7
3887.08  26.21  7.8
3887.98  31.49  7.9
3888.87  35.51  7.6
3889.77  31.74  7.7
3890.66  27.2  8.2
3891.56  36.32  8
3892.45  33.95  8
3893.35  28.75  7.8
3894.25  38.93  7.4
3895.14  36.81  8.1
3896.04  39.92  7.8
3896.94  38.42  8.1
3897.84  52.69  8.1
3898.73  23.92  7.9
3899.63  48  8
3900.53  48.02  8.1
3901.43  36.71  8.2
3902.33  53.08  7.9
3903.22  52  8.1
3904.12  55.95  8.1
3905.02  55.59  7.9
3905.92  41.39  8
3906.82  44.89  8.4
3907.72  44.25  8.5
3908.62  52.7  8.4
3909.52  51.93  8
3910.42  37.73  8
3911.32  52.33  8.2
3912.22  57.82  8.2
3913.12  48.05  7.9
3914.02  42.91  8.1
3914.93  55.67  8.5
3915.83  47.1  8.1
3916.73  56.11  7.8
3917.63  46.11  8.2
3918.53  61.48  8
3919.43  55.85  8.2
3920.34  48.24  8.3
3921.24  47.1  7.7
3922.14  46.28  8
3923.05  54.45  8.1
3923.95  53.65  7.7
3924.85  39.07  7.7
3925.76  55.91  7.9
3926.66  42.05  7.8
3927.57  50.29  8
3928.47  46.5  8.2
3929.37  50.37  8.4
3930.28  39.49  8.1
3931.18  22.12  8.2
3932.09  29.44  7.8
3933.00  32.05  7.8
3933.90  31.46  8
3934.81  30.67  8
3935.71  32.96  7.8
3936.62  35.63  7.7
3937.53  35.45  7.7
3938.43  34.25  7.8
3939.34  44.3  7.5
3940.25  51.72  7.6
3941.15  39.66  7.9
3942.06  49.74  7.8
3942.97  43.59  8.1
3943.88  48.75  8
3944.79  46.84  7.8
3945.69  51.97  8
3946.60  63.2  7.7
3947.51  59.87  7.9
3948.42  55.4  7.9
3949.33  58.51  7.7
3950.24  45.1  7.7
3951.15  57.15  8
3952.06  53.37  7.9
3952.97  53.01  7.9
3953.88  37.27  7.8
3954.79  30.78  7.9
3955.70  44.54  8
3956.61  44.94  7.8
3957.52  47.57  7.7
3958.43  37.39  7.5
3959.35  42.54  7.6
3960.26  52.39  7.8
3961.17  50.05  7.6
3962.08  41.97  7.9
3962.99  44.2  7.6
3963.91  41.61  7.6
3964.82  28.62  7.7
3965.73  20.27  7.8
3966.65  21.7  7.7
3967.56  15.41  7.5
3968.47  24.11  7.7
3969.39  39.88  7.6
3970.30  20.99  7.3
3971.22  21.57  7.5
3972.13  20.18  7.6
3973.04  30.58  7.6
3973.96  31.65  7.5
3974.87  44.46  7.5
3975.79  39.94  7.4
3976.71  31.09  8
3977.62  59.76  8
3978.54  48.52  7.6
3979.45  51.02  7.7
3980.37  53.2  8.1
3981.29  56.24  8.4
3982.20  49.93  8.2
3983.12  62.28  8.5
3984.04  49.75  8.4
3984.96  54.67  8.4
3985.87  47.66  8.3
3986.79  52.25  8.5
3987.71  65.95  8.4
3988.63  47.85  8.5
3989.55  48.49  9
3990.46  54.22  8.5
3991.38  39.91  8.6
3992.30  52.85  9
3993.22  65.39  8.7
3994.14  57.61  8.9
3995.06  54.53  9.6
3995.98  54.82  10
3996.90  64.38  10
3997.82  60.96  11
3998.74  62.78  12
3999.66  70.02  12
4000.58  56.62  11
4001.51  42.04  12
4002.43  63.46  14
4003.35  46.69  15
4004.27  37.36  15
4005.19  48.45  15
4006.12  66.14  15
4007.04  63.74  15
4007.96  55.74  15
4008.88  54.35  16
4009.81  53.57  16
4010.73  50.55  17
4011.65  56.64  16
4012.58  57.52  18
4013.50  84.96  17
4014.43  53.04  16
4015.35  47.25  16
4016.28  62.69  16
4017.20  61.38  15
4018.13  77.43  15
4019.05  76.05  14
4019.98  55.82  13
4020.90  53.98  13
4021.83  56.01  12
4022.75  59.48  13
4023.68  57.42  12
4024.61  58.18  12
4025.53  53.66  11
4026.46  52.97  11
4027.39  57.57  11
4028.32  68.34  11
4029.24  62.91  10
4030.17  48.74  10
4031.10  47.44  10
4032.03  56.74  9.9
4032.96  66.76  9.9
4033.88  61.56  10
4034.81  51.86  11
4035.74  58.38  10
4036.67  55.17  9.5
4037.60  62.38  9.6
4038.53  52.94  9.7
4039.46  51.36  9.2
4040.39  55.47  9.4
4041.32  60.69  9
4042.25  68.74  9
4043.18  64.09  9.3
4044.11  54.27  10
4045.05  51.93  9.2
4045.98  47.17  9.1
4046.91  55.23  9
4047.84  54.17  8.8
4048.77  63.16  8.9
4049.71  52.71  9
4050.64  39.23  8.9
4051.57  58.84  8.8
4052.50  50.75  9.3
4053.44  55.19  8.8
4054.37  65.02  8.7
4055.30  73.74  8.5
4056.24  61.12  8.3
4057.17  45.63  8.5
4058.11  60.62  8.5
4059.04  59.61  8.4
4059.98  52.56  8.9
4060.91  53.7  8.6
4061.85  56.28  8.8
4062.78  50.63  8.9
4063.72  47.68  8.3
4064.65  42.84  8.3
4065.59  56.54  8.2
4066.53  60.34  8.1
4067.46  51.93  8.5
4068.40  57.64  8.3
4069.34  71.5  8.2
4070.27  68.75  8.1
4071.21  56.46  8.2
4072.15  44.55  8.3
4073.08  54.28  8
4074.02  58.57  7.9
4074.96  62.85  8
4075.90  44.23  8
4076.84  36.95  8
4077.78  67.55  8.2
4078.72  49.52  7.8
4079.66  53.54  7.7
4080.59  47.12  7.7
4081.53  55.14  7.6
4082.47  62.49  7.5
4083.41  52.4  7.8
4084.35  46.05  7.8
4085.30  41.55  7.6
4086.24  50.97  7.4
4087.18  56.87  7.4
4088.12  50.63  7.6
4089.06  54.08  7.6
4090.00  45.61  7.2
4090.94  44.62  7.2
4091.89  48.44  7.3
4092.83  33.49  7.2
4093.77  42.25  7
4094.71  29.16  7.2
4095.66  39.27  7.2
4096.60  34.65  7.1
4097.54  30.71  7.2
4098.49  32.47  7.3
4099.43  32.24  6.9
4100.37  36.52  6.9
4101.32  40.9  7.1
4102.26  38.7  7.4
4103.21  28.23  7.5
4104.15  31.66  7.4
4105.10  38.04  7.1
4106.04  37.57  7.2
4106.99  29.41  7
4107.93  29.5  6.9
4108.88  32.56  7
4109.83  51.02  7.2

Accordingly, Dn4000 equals 1.29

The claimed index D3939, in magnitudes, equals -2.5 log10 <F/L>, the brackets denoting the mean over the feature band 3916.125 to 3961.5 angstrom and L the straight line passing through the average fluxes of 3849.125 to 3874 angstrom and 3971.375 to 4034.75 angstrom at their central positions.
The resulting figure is 0.16 mag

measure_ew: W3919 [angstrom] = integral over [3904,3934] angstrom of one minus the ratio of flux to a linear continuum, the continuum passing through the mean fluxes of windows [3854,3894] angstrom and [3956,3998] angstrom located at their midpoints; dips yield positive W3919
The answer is -1.9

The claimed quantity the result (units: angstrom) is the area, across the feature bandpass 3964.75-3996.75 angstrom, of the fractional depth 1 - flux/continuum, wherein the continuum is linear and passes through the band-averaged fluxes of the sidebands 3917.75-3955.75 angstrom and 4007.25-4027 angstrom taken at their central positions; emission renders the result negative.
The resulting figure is 5.7 angstrom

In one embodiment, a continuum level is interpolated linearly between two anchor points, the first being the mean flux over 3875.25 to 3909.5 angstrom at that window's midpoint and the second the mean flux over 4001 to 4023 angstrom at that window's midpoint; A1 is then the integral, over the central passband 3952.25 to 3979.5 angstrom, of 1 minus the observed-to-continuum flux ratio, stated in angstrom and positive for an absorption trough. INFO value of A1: 7.30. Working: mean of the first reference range 40.2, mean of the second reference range 57.7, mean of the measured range 37.2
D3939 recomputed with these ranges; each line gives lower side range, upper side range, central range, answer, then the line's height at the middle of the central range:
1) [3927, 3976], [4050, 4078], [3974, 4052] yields -0.15 mag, 48.5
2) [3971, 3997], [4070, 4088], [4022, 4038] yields -0.14 mag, 50.7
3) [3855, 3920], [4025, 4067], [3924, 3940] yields 0.24 mag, 48.4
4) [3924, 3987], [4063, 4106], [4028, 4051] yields -0.23 mag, 45.5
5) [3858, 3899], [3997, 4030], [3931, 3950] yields 0.16 mag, 49.8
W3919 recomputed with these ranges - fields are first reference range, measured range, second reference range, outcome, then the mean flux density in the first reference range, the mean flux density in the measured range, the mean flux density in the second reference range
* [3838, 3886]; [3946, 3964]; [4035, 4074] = 0.9 angstrom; 45.5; 48.2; 56.2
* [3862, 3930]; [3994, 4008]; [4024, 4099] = -1.7 angstrom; 45.5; 56.6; 53.2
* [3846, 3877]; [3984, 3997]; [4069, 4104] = -1.4 angstrom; 50.7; 53.9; 46.9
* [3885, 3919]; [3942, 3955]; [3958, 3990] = -2.7 angstrom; 42.7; 50.7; 41.4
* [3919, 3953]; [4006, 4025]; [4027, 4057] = -2.0 angstrom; 45.6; 60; 57.2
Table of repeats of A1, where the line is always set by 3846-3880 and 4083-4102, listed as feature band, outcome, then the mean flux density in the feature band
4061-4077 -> -4.38 angstrom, 54.5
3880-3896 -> 4.68 angstrom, 34.5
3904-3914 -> -0.17 angstrom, 48.8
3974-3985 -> -0.84 angstrom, 49.2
